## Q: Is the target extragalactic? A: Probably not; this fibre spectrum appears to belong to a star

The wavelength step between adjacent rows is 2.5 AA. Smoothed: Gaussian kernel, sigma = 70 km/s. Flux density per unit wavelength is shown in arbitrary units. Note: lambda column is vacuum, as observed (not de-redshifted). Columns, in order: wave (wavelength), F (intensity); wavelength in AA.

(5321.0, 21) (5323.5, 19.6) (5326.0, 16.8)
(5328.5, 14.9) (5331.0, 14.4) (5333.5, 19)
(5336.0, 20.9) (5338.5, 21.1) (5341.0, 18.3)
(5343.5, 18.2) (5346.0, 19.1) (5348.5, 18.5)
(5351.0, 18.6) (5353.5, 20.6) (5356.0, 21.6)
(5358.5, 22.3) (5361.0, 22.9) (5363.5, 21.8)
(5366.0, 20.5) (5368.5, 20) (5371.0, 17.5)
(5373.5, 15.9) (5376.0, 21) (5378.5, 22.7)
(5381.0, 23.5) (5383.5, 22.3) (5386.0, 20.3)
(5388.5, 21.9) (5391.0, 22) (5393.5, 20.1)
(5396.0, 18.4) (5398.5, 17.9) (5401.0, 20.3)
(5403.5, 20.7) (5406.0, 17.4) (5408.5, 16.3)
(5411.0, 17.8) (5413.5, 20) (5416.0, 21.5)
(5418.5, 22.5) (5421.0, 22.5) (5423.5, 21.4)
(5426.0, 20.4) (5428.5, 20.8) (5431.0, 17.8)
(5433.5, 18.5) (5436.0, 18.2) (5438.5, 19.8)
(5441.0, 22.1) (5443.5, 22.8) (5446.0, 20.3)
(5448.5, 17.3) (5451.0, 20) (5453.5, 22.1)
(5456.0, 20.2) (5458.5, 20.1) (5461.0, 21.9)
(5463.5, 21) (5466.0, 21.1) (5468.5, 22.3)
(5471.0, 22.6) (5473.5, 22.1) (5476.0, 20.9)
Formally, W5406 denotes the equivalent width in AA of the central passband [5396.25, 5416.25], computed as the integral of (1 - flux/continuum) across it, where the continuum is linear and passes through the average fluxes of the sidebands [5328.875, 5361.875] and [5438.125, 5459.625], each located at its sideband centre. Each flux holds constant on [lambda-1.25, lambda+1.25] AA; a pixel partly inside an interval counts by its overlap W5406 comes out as 1.3 AA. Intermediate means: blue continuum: 19.5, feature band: 18.8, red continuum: 20.6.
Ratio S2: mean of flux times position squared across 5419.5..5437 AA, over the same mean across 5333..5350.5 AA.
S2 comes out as 1.1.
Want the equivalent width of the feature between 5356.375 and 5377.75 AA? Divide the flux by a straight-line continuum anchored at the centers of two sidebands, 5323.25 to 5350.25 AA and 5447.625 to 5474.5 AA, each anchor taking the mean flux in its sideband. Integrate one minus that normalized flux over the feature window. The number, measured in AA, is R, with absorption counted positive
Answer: -1.66 AA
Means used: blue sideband 18.2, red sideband 21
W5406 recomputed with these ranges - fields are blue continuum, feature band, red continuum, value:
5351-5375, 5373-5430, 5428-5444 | -1.0 AA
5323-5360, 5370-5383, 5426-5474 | -0.6 AA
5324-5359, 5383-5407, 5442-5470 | -0.4 AA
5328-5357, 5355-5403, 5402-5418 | -4.2 AA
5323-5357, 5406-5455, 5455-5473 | 1.4 AA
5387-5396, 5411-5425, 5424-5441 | -0.8 AA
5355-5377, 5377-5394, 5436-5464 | -1.2 AA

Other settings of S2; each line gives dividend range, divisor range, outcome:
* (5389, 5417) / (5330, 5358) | 1.03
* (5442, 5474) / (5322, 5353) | 1.20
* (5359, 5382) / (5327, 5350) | 1.15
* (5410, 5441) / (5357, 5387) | 0.99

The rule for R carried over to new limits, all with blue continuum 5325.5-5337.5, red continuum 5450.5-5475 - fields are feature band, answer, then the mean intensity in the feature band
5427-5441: 0.8 AA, 19.3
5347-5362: -2.2 AA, 20.7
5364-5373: -0.4 AA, 19.3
